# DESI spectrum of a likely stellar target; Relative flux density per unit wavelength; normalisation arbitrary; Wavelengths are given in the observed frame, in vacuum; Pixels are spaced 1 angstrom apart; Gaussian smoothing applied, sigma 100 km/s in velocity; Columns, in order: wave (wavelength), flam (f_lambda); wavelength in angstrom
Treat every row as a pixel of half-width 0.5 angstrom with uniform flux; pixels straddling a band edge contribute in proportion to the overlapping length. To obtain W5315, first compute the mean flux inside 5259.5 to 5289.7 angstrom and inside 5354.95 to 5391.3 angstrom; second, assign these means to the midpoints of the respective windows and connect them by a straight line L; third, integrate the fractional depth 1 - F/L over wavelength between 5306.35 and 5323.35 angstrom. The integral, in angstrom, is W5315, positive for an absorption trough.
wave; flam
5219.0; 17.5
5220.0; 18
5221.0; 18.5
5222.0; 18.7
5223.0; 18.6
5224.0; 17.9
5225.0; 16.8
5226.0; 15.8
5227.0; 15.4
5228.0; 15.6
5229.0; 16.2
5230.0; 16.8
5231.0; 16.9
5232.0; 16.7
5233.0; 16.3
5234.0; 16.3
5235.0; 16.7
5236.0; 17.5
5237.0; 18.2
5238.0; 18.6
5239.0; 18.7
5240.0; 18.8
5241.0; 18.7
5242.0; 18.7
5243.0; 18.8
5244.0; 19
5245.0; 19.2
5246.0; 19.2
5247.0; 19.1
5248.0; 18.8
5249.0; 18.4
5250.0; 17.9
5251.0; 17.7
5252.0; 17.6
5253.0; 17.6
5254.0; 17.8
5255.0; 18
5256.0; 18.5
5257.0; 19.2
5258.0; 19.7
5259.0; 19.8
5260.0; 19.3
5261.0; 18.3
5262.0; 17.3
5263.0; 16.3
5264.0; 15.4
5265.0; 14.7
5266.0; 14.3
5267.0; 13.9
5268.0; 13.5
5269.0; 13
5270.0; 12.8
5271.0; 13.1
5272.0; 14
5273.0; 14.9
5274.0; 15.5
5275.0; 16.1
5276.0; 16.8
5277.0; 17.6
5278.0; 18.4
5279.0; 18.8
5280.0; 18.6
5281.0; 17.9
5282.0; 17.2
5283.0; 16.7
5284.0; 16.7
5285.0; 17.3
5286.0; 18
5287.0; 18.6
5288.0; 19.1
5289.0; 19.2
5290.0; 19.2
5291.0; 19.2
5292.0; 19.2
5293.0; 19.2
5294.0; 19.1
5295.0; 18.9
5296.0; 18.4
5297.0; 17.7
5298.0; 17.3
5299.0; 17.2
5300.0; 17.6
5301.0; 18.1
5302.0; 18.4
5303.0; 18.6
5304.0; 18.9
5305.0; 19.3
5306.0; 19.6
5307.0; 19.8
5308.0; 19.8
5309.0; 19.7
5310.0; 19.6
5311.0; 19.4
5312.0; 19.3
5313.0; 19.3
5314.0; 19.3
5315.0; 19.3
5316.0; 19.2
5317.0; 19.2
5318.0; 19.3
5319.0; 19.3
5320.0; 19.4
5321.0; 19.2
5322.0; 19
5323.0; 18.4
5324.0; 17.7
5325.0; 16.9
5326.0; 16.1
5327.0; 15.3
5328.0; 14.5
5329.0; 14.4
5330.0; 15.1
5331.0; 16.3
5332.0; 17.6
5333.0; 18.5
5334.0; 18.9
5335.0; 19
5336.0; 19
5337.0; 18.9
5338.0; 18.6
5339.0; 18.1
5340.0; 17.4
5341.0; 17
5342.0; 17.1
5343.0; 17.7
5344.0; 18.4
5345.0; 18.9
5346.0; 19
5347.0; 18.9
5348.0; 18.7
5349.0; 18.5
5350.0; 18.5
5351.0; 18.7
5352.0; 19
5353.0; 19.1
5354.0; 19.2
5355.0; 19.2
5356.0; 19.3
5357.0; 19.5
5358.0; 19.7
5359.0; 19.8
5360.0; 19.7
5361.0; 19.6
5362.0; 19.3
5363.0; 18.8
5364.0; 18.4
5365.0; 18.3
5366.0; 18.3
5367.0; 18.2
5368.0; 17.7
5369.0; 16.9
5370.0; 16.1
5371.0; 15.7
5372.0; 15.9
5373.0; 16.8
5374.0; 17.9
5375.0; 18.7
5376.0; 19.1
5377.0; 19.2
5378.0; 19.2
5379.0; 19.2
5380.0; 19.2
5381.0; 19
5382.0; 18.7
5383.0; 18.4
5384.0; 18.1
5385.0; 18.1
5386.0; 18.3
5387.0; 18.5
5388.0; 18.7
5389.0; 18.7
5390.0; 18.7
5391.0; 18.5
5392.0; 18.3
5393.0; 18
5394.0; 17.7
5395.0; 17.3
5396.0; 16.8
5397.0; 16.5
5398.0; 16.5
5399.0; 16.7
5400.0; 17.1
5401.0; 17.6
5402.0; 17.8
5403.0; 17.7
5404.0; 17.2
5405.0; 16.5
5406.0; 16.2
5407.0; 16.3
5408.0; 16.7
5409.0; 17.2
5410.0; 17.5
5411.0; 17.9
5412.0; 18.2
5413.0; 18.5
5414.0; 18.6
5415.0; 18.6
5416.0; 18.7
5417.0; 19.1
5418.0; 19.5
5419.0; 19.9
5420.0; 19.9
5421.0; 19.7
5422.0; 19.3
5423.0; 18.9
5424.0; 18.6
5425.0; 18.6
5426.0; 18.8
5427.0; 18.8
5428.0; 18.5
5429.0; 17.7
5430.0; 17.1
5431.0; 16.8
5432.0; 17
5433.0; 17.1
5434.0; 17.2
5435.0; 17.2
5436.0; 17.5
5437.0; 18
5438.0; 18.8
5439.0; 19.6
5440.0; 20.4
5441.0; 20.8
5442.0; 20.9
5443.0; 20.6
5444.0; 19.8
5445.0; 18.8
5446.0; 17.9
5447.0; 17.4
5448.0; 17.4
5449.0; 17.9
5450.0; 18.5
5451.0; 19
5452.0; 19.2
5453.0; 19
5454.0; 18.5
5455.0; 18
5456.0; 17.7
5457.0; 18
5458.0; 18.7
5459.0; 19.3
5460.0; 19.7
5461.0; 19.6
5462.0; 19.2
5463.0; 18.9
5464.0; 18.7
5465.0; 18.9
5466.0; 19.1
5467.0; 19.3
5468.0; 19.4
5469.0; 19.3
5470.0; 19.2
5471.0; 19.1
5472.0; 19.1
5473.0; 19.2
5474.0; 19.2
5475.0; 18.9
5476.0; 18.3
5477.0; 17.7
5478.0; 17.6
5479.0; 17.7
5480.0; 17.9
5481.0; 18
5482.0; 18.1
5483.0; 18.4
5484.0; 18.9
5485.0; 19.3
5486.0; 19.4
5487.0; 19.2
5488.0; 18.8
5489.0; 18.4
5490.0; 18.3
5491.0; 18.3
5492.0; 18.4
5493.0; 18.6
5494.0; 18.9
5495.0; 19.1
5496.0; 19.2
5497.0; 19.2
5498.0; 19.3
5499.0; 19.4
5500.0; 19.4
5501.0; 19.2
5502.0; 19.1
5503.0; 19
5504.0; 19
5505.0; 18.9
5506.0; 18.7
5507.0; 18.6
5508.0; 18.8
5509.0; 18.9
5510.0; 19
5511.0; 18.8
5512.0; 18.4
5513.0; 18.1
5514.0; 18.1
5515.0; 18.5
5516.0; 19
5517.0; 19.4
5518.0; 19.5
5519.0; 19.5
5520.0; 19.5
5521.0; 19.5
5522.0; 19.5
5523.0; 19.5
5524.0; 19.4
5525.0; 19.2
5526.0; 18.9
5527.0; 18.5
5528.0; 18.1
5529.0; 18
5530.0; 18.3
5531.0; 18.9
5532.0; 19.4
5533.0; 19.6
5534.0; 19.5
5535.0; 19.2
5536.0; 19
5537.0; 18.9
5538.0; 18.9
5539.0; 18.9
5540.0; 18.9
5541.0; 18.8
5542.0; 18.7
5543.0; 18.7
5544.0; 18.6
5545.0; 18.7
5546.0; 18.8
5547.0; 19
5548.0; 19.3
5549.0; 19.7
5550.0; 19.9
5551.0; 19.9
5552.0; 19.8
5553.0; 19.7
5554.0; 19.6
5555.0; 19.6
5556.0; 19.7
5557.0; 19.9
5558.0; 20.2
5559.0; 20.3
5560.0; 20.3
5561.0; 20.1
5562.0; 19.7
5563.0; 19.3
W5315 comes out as -2.0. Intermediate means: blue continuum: 16.5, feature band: 19.3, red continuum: 18.5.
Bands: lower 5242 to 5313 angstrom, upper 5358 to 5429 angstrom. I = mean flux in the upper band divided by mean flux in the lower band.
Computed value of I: 1.02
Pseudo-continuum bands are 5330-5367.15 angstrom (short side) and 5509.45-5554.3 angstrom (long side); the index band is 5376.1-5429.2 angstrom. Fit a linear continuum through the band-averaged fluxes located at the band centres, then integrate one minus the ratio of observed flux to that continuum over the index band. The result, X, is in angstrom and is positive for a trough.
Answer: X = 1.5 angstrom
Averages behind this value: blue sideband 18.6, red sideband 19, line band 18.2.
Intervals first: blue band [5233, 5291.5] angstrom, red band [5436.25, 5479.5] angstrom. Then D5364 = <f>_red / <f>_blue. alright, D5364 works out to 1.08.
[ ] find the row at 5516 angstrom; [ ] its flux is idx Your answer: 19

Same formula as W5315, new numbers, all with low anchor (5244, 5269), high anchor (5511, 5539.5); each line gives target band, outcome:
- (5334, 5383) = -1.16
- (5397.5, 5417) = 0.89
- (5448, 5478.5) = -0.25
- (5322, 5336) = 0.72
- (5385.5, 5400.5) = 0.40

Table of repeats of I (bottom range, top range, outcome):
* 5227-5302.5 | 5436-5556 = 1.09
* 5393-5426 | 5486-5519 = 1.05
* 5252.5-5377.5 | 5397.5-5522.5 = 1.04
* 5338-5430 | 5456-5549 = 1.03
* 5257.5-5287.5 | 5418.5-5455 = 1.13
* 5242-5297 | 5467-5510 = 1.08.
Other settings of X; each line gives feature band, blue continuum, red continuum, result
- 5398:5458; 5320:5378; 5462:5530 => 0.7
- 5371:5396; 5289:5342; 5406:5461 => 0.2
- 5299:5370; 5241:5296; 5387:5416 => -3.6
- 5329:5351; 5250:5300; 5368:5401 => -0.5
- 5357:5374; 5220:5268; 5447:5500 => 0.1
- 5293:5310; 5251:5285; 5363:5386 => -1.6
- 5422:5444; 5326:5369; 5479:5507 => 0.0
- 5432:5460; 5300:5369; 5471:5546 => 0.1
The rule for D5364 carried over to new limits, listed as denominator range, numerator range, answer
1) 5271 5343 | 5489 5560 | 1.06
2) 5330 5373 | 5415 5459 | 1.02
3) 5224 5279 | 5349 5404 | 1.07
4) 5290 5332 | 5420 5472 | 1.02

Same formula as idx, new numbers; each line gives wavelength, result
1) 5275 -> 16.1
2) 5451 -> 19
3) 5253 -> 17.6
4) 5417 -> 19.1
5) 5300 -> 17.6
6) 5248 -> 18.8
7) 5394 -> 17.7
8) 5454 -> 18.5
